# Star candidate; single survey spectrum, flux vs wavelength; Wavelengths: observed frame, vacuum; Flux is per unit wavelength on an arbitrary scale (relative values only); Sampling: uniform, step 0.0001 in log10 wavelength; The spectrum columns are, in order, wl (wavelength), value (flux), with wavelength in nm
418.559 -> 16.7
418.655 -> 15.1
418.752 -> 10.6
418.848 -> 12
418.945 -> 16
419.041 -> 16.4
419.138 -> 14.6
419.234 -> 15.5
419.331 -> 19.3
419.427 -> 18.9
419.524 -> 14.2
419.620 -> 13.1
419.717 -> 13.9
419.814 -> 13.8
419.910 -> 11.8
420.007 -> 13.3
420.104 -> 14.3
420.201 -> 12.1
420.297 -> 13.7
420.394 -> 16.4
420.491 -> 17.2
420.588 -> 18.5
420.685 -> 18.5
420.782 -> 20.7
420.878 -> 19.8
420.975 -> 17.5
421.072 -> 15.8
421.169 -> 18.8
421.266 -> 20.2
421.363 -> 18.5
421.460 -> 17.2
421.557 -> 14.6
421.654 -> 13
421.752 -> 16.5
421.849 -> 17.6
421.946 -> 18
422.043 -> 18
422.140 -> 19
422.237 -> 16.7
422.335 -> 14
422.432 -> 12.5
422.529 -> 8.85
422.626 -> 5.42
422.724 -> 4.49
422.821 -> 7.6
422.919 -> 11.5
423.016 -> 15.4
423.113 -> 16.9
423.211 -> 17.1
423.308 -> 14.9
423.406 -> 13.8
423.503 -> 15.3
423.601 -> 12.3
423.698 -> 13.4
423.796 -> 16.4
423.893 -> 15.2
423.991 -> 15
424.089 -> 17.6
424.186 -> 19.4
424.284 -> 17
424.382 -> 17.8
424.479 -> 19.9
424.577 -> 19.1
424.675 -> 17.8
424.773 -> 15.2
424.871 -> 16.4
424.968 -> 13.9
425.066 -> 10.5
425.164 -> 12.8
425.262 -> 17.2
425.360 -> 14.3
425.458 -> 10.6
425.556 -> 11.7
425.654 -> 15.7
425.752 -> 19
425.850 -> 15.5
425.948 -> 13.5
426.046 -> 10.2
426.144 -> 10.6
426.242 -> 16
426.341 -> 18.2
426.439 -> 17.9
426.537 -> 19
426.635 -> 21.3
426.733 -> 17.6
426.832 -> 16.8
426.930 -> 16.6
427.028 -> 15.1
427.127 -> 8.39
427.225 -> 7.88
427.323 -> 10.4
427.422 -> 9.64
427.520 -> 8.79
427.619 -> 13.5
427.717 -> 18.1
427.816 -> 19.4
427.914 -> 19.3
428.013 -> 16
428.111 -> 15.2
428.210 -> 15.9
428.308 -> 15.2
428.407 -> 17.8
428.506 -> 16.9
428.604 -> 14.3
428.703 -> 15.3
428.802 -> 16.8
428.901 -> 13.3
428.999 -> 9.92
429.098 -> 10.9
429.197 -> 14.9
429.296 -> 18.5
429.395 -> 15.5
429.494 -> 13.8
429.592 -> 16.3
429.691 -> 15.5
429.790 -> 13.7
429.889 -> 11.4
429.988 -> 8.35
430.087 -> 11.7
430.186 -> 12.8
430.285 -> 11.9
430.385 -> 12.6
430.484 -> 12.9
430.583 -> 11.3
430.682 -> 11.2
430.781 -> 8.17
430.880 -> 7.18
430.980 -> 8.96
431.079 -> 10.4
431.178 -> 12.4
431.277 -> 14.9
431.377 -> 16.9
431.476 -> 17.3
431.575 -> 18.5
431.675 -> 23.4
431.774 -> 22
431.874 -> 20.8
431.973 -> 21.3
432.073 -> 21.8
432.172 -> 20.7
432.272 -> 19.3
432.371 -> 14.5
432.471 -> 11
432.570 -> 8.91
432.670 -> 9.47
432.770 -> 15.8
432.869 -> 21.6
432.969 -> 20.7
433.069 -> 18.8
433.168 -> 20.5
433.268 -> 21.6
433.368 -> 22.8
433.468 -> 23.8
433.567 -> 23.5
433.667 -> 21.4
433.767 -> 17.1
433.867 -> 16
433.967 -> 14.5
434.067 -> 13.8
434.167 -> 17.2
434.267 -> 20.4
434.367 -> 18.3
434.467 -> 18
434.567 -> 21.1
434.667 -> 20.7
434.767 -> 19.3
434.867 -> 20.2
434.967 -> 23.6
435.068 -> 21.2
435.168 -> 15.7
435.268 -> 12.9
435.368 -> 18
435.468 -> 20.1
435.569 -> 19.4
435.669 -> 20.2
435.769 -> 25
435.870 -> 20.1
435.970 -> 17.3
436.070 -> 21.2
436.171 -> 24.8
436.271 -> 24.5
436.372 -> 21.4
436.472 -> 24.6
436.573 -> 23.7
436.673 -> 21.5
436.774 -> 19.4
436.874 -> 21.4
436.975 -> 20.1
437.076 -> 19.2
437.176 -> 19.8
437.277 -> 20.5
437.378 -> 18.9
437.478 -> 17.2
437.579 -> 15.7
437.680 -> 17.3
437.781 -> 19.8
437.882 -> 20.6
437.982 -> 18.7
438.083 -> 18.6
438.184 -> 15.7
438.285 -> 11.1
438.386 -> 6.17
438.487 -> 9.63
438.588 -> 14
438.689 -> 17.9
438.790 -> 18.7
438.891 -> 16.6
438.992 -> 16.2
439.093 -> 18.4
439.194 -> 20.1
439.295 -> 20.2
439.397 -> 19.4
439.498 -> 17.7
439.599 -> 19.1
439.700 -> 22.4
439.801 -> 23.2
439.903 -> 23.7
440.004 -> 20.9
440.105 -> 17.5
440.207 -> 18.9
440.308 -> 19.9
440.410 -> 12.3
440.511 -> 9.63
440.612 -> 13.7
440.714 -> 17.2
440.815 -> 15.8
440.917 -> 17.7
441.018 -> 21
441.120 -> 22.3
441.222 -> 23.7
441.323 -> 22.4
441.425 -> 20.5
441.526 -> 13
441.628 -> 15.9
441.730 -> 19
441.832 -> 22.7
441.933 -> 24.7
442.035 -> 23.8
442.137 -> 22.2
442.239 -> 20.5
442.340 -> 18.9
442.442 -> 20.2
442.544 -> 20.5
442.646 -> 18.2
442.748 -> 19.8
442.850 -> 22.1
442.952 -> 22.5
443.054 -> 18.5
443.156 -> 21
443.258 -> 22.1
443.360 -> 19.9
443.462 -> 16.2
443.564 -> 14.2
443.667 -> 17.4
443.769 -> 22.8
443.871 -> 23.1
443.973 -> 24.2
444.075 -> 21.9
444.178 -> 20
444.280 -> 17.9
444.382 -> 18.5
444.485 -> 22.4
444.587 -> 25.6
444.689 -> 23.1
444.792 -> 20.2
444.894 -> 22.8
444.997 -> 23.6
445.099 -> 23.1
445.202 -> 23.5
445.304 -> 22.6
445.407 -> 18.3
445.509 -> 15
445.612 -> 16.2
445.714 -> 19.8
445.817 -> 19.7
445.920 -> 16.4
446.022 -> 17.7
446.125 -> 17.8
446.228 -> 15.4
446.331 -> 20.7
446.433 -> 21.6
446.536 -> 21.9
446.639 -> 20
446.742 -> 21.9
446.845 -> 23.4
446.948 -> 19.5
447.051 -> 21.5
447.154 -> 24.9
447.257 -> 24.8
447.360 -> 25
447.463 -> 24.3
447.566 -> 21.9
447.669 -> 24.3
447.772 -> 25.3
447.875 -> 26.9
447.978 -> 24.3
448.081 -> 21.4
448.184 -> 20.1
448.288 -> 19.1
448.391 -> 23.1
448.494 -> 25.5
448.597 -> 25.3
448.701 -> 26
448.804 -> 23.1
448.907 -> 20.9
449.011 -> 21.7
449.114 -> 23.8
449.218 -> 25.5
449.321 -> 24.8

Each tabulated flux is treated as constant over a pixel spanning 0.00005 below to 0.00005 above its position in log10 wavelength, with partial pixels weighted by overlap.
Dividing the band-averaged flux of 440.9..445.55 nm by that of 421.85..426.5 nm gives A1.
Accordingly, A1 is 1.41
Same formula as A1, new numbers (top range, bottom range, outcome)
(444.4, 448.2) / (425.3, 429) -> 1.45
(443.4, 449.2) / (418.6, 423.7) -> 1.43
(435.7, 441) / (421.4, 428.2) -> 1.25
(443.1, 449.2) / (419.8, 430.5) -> 1.44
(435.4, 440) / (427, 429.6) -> 1.34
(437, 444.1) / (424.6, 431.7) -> 1.32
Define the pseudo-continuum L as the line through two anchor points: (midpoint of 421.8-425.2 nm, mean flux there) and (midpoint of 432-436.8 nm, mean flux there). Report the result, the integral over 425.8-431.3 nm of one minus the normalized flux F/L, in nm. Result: 0.97 nm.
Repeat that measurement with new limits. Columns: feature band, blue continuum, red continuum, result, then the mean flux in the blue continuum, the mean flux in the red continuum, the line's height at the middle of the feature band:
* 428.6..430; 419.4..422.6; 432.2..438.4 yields 0.28 nm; 15.9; 18.9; 17.6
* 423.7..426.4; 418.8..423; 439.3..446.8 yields 0.10 nm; 15.1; 19.9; 16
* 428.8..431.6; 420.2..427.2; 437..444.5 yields 0.64 nm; 15.4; 18.8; 16.7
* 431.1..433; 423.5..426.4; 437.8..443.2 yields -0.06 nm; 15.3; 18.6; 16.8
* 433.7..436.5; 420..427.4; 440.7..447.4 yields -0.20 nm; 15.2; 20.5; 18.2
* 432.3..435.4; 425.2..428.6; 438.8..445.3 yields -0.16 nm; 15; 20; 17.3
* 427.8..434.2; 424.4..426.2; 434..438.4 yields 0.51 nm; 14.7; 19.3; 17.1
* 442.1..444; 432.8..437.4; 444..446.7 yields 0.01 nm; 20.1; 20.3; 20.2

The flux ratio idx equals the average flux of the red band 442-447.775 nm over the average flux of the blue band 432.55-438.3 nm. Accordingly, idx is 1.08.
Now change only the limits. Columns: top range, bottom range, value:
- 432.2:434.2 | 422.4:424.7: 1.23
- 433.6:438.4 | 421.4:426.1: 1.30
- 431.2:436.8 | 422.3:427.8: 1.35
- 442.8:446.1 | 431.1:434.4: 1.12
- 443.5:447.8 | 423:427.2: 1.36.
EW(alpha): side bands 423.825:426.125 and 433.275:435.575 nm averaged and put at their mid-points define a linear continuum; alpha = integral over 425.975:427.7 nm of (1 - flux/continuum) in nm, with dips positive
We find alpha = 0.219 nm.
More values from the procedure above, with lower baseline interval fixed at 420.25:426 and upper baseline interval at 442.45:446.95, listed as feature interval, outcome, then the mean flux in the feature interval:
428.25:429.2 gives 0.123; 14.5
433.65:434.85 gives -0.011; 18.1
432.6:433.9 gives -0.119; 19.3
